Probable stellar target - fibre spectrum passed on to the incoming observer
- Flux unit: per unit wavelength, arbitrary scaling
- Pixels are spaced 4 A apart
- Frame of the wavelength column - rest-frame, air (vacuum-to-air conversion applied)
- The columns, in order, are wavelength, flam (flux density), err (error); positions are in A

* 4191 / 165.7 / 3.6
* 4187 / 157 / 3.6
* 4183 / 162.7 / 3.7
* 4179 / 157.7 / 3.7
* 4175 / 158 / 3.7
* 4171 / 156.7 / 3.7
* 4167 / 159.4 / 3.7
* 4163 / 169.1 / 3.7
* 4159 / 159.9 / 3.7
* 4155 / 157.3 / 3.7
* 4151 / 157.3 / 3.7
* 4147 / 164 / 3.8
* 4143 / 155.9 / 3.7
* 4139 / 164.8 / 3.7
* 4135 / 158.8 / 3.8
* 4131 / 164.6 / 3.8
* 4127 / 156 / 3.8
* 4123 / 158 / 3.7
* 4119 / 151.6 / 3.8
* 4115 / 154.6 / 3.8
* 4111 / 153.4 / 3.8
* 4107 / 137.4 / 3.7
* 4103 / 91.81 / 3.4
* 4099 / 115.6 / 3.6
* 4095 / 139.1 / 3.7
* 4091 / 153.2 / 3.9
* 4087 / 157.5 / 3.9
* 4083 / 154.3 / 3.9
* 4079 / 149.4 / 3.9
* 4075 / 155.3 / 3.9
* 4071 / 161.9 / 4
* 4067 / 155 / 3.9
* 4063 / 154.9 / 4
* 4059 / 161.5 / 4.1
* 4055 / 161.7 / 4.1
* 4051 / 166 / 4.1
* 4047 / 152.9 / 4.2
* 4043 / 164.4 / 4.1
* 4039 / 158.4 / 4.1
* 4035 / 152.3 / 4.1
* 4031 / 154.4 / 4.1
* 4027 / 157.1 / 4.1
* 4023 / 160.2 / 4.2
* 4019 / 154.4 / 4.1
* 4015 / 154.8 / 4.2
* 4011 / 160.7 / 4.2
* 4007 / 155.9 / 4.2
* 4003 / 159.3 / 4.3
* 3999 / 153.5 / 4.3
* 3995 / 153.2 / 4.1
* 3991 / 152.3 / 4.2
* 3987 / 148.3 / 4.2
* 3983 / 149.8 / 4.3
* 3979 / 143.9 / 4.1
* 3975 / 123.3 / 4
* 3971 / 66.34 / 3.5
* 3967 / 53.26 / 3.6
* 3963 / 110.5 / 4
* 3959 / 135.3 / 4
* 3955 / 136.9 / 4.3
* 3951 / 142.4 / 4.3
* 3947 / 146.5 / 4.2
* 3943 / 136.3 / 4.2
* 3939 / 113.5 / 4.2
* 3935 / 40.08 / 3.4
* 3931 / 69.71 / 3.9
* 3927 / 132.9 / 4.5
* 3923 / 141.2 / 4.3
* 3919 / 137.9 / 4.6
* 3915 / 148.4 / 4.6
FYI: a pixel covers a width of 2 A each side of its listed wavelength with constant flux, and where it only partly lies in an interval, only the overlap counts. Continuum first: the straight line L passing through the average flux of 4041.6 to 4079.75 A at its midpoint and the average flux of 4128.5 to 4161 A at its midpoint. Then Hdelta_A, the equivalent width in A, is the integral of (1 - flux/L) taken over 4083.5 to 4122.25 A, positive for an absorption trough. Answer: 4.6 A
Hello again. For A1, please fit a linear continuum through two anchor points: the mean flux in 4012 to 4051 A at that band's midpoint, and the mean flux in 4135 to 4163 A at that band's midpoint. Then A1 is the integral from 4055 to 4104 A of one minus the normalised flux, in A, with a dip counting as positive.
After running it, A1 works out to 3.4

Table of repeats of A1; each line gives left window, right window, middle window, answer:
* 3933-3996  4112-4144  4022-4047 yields -3.69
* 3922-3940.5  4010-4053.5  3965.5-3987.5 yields 2.15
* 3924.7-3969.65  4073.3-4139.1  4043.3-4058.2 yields -2.92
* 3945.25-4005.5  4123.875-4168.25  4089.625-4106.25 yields 3.01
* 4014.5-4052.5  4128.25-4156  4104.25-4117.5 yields 1.18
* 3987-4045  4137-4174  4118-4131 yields 0.21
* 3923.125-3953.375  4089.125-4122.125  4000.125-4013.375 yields -3.71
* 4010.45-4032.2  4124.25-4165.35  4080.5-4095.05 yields 0.58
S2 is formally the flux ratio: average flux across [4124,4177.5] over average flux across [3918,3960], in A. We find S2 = 1.33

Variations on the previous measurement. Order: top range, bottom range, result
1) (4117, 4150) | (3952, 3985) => 1.38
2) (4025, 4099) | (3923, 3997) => 1.29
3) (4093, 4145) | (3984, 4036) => 0.94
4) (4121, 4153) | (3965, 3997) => 1.29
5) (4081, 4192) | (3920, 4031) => 1.16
